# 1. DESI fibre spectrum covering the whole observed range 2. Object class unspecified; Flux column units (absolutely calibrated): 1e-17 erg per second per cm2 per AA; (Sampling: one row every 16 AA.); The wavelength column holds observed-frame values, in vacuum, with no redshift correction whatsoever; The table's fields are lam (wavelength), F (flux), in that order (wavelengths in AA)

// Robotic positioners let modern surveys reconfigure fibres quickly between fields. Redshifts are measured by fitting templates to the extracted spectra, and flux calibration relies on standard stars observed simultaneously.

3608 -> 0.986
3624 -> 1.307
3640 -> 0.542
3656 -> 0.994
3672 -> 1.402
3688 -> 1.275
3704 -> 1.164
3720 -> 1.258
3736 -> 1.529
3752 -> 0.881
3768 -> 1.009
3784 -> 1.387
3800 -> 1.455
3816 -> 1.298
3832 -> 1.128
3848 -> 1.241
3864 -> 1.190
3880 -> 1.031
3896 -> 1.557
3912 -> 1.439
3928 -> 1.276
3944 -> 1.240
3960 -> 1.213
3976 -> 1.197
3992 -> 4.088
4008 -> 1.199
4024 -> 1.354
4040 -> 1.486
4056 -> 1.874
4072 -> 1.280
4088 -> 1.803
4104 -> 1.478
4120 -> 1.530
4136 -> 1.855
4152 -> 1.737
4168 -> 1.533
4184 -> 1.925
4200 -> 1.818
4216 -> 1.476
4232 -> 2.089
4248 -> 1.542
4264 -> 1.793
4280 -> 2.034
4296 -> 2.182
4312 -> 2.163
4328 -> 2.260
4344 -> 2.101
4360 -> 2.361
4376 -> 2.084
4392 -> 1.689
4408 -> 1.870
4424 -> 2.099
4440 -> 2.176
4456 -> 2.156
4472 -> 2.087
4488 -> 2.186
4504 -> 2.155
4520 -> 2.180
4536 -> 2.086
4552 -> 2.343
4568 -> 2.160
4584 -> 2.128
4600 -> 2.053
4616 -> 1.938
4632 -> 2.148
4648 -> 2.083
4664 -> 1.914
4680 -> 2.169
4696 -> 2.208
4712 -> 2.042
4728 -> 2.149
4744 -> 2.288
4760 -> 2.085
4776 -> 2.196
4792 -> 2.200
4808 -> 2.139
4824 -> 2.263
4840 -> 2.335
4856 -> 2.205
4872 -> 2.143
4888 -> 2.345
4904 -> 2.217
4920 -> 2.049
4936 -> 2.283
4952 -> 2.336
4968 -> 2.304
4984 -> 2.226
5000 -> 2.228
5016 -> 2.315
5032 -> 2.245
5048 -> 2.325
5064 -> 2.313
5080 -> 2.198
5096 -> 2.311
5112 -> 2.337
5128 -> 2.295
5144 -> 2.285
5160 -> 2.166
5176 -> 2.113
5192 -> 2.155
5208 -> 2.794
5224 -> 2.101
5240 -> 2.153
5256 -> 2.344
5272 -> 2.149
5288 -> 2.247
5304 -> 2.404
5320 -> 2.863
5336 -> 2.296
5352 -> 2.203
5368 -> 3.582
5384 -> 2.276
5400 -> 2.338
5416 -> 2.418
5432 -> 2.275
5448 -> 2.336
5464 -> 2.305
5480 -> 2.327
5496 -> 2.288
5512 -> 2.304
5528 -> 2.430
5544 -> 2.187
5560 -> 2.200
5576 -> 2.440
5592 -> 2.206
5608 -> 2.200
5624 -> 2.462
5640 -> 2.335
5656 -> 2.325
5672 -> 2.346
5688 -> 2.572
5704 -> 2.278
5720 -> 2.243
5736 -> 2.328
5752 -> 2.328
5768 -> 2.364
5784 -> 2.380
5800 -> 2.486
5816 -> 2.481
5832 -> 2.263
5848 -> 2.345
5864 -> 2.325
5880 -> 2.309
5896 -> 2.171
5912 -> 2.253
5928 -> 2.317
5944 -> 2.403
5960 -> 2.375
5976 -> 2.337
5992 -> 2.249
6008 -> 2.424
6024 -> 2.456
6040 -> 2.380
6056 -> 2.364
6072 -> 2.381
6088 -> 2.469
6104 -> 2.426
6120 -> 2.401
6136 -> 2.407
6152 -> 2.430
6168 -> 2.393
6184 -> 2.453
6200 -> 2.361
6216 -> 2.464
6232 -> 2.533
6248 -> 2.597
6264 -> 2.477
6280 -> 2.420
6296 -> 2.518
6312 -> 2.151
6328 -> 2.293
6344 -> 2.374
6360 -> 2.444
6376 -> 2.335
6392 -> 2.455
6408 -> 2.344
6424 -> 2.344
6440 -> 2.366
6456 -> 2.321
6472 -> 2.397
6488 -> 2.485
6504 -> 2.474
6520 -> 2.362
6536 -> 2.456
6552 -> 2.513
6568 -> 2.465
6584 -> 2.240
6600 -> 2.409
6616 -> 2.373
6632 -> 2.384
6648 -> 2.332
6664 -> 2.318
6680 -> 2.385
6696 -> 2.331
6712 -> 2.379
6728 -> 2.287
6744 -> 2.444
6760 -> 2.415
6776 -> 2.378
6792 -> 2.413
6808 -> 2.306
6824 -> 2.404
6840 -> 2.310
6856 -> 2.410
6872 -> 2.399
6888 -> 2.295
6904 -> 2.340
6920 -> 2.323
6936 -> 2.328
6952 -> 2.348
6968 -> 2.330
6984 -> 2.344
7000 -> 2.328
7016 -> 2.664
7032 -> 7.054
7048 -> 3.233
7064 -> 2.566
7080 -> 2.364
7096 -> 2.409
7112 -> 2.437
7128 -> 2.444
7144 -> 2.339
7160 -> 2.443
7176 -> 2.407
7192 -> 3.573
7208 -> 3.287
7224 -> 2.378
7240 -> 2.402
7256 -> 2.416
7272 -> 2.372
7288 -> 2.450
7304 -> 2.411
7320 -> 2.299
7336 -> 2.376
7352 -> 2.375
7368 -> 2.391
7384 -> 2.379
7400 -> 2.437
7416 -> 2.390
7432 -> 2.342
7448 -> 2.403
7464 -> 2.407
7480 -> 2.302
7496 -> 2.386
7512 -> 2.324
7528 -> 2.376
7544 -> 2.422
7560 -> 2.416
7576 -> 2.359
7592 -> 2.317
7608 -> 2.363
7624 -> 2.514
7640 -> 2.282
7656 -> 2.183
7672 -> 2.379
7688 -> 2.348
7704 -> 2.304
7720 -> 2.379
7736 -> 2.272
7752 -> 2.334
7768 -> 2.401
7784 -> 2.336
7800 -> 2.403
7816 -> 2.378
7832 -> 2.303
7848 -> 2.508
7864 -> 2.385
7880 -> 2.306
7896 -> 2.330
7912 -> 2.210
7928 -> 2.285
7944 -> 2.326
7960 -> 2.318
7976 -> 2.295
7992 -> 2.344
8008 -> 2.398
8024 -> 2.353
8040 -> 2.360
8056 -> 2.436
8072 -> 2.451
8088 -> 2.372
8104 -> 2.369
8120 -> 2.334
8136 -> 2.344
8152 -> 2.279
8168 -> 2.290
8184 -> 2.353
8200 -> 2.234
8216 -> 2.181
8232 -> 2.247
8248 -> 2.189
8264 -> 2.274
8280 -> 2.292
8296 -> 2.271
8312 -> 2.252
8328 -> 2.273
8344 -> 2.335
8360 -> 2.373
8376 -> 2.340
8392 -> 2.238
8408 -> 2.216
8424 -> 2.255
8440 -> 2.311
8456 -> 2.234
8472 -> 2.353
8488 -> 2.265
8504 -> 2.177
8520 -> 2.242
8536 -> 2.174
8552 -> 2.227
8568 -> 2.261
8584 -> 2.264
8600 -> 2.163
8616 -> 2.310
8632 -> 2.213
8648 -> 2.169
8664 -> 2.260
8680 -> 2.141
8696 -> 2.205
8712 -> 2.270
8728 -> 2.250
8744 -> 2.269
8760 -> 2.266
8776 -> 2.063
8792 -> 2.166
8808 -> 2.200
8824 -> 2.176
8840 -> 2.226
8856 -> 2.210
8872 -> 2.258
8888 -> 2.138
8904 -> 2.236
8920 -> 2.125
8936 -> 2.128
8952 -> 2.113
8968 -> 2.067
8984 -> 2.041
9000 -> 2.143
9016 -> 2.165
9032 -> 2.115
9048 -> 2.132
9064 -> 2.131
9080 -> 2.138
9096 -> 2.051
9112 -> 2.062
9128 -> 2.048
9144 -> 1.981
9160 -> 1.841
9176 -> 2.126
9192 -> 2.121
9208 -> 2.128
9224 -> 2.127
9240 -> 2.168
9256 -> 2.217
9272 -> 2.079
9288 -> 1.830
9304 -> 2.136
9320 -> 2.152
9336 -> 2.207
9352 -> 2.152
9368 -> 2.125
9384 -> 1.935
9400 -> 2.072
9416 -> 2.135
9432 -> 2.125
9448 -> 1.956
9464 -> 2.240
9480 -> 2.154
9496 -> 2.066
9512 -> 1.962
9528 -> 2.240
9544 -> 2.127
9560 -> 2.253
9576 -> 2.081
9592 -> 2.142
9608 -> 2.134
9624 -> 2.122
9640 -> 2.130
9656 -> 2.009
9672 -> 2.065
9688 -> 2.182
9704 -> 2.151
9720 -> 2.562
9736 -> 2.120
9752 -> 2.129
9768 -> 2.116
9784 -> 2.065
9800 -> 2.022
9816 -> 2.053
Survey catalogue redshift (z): 0.071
